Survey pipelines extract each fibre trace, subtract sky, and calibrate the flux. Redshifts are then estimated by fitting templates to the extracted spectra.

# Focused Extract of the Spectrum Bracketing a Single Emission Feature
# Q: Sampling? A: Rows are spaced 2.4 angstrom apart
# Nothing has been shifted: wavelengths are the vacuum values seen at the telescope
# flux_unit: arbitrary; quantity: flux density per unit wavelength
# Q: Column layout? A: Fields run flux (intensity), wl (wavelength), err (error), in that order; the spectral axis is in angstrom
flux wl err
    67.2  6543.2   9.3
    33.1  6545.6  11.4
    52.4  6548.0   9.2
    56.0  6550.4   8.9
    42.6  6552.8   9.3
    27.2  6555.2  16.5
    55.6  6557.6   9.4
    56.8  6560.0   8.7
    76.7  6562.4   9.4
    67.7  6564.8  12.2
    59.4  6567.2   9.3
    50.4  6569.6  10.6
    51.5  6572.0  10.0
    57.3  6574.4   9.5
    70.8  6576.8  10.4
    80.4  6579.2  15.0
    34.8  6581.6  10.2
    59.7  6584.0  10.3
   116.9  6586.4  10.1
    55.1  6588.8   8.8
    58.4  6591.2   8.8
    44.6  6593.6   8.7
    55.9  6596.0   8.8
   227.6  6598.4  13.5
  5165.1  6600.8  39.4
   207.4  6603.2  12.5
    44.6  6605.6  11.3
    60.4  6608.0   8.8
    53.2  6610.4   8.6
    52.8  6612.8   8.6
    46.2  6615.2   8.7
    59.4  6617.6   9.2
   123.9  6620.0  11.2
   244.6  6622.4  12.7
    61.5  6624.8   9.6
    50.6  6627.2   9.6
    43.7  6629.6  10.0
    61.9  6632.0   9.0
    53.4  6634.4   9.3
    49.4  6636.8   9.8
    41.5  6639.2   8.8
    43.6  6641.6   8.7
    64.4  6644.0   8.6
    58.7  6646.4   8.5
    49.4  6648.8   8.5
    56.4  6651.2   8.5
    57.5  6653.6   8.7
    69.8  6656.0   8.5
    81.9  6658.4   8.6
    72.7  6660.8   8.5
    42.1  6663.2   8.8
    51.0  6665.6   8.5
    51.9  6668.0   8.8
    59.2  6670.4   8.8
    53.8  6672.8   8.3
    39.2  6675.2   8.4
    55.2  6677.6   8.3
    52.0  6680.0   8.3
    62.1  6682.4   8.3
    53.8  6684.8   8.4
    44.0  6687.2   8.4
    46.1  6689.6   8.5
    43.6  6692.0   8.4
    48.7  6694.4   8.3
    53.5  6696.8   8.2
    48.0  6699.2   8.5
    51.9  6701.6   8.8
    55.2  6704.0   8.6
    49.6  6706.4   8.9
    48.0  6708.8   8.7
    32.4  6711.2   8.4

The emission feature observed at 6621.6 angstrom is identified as [N II] 6583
